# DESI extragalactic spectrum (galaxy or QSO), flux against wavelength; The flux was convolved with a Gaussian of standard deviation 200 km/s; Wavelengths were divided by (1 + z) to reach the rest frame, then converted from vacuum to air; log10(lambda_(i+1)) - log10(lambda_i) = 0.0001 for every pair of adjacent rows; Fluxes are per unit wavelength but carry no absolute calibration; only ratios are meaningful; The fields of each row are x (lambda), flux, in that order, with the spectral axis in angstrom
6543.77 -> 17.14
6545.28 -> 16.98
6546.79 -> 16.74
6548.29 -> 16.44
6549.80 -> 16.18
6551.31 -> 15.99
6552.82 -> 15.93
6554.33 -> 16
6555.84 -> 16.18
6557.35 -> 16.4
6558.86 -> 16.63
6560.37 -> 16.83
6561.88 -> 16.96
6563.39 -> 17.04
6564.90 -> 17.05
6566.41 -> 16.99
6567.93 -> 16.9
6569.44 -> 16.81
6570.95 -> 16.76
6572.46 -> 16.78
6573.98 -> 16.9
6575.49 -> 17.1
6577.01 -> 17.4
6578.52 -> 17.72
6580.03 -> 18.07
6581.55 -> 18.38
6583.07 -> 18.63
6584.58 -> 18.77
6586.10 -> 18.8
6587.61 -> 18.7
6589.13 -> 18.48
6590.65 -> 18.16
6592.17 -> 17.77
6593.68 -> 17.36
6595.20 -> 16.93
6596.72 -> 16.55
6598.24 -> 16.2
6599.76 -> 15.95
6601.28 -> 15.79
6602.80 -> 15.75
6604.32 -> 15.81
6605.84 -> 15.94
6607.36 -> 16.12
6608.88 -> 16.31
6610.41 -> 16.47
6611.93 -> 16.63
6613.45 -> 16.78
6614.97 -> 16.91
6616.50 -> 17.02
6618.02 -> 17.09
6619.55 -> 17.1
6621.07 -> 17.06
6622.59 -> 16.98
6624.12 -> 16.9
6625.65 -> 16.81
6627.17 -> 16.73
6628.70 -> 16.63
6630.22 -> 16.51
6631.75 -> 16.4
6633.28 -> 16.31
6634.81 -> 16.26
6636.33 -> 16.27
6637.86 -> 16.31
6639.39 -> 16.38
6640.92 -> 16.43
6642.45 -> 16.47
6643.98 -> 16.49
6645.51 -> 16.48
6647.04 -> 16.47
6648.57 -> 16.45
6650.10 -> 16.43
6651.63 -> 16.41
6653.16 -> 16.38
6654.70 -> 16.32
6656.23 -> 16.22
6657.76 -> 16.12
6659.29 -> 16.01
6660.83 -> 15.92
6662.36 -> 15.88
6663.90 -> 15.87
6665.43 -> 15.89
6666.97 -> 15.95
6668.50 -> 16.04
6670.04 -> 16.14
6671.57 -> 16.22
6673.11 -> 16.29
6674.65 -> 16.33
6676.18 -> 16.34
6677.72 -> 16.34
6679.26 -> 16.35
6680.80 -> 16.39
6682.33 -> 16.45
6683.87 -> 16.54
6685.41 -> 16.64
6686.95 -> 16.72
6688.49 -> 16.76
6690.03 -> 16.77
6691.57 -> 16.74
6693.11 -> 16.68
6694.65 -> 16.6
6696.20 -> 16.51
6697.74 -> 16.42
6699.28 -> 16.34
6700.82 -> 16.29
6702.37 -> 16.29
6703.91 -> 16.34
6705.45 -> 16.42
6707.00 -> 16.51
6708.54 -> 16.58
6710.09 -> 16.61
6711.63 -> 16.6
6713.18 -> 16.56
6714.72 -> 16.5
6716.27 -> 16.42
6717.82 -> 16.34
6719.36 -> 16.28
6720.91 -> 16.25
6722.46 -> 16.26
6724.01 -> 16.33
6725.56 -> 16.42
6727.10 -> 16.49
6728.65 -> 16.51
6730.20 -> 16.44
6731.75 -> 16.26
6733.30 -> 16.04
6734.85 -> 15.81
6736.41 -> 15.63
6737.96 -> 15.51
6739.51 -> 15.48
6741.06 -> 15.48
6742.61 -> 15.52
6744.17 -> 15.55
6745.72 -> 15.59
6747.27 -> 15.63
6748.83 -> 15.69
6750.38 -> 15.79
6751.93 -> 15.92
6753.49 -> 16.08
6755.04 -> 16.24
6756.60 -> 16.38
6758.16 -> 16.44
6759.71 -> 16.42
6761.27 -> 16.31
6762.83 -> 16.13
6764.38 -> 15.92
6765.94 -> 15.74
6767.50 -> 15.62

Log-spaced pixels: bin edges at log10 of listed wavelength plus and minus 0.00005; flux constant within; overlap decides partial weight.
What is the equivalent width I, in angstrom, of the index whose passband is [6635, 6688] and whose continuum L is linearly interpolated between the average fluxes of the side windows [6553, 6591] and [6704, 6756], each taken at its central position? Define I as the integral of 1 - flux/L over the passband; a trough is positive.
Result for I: 1.1 angstrom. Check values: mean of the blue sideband 17.3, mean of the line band 16.3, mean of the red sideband 16.1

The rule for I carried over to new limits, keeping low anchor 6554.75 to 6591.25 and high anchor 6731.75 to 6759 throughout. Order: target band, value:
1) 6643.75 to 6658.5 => 0.29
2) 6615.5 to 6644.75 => 0.43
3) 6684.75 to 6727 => -0.78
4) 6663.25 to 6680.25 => 0.35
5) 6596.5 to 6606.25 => 0.67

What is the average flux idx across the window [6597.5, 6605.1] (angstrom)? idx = 15.9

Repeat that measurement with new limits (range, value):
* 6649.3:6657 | 16.4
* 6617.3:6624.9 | 17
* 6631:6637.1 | 16.3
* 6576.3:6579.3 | 17.6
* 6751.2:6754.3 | 16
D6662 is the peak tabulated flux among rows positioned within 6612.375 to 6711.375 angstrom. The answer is 17.1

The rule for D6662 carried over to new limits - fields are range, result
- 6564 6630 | 18.8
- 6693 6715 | 16.68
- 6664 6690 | 16.76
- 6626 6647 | 16.73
